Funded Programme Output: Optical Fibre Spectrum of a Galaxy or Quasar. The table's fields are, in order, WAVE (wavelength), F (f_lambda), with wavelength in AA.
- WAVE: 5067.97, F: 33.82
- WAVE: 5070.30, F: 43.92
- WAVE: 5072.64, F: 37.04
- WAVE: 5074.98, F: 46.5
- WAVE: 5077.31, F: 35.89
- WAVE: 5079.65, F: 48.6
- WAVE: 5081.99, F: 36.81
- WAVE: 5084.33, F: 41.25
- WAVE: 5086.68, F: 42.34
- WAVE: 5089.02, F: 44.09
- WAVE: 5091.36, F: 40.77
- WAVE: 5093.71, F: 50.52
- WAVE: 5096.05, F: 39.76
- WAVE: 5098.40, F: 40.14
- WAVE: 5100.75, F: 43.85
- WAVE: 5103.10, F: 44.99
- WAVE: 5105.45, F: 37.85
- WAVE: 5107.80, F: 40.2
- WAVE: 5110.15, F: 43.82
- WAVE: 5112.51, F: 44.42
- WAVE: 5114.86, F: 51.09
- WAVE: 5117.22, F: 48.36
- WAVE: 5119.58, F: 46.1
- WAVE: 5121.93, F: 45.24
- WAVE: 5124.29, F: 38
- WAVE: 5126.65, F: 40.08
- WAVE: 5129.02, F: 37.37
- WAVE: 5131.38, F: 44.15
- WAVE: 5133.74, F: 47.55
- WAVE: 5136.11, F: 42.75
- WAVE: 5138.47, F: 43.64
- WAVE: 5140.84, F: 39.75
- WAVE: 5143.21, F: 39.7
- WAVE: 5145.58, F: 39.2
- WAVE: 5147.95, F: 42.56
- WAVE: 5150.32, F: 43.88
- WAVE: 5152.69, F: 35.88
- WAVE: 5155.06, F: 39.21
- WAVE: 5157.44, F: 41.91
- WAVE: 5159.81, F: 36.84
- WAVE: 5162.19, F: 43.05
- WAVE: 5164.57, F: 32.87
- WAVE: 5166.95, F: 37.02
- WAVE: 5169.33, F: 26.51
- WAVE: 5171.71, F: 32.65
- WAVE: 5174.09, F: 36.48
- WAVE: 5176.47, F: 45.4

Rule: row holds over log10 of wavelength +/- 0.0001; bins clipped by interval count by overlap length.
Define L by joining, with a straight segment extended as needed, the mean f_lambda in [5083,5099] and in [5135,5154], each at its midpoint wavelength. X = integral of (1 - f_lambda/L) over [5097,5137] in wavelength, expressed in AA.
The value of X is -1.4 AA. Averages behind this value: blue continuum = 42.7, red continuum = 40.9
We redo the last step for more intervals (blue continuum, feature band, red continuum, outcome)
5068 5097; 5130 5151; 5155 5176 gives -2.4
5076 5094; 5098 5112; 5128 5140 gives 0.2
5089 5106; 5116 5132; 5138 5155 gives -0.5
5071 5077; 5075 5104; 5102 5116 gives -0.2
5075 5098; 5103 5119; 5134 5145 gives -0.9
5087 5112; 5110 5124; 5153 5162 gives -1.5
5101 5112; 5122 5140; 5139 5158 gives -0.5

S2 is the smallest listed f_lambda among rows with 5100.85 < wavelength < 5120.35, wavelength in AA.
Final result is 37.85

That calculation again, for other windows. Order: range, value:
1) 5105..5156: 35.88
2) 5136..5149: 39.2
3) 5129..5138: 37.37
